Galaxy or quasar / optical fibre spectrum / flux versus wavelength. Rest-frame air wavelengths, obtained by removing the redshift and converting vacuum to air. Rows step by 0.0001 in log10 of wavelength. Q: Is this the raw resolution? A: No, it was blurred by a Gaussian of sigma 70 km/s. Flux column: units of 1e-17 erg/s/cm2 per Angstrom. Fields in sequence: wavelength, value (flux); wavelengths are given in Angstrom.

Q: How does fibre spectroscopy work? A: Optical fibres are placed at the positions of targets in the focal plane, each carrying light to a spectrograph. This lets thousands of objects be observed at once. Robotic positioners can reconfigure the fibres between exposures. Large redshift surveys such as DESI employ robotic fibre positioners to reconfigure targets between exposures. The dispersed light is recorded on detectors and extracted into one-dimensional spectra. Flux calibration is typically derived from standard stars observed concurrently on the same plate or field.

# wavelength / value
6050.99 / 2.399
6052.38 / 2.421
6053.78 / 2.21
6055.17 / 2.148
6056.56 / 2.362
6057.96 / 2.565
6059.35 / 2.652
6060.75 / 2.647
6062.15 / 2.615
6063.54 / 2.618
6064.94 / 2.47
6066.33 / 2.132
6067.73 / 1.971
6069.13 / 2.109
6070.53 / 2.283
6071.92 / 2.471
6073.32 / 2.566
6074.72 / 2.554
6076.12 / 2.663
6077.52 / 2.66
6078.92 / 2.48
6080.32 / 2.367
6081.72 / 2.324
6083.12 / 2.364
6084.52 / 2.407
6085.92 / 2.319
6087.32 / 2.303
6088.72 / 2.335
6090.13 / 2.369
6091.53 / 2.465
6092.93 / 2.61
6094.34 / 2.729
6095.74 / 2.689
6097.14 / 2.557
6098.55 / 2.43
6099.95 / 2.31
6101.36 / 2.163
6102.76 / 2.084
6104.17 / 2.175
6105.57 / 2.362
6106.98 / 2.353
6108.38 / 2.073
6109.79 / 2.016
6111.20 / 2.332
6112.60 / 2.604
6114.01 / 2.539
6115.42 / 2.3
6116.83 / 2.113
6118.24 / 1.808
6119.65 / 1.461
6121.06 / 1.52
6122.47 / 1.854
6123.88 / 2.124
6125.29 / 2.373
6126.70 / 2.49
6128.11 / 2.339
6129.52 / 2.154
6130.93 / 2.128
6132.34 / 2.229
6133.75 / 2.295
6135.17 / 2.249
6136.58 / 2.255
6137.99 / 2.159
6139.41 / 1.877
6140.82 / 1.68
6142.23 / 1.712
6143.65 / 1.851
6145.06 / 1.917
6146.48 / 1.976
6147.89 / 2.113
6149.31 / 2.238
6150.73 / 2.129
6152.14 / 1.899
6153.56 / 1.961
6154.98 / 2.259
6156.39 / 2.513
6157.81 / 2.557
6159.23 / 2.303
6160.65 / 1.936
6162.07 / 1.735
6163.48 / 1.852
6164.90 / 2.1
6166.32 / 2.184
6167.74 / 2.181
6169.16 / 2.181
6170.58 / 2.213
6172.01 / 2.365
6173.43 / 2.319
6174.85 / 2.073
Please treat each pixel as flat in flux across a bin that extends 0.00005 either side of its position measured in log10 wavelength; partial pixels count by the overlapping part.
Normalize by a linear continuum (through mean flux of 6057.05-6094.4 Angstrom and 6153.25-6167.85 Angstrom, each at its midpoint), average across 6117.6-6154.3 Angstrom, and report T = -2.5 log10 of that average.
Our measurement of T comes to 0.102 mag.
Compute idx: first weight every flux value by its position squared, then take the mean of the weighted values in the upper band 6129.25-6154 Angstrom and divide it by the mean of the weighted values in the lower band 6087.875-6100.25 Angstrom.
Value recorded 0.8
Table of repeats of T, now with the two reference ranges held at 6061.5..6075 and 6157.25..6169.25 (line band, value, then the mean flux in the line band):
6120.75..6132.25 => 0.03 mag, 2.15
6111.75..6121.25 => 0.08 mag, 2.08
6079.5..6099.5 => -0.06 mag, 2.45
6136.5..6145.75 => 0.14 mag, 1.9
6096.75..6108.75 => 0.00 mag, 2.28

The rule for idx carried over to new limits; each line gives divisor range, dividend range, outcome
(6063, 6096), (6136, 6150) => 0.83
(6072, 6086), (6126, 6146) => 0.86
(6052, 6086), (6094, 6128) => 0.93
